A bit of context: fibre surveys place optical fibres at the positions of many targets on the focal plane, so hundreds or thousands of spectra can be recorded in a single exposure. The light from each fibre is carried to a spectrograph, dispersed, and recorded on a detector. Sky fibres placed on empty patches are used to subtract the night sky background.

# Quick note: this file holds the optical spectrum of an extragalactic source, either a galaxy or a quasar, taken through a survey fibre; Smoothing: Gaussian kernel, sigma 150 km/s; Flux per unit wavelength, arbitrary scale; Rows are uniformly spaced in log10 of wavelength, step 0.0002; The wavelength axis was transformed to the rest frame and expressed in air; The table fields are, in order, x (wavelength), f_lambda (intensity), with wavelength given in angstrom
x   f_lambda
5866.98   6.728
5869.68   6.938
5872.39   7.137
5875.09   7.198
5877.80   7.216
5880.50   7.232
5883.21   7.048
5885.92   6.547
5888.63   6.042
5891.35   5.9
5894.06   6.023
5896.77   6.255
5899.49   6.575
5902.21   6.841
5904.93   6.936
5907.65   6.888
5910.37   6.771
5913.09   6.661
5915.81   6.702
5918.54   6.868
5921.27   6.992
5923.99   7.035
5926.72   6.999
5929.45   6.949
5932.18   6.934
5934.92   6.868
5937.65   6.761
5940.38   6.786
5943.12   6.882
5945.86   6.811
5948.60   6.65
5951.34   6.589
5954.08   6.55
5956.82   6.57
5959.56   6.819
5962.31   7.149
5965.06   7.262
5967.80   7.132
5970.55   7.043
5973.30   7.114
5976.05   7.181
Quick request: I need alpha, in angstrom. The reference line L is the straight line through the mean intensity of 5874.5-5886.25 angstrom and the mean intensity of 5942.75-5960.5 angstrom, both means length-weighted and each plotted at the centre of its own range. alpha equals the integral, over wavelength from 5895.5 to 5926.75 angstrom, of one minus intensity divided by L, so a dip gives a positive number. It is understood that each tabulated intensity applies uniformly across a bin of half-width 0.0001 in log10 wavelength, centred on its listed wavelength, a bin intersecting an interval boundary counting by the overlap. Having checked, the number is 0.6 angstrom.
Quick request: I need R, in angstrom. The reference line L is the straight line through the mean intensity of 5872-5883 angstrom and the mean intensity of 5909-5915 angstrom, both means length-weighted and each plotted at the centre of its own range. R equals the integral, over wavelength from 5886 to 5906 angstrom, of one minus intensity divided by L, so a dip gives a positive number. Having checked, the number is 1.6 angstrom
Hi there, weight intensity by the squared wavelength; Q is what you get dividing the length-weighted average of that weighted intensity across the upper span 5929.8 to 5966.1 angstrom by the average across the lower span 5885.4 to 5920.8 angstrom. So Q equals 1.06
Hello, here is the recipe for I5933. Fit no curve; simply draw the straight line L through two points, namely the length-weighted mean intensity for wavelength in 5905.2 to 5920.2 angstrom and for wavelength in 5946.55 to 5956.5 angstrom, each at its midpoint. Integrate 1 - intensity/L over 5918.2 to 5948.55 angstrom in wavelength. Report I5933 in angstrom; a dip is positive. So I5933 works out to -0.9 angstrom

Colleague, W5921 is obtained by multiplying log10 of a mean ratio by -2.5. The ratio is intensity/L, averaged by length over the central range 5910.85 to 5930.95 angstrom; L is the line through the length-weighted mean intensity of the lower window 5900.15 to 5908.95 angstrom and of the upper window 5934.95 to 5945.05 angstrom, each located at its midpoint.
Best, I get -0.01 mag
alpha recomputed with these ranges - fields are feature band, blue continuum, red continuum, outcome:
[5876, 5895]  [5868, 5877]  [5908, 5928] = 1.1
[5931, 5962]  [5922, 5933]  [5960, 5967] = 1.4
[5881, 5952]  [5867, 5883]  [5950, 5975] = 3.1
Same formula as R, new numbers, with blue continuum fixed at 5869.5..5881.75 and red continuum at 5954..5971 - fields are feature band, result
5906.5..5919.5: 0.6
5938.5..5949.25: 0.3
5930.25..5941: 0.3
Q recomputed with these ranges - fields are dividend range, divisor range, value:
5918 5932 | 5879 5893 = 1.08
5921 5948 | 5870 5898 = 1.05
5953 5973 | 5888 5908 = 1.11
